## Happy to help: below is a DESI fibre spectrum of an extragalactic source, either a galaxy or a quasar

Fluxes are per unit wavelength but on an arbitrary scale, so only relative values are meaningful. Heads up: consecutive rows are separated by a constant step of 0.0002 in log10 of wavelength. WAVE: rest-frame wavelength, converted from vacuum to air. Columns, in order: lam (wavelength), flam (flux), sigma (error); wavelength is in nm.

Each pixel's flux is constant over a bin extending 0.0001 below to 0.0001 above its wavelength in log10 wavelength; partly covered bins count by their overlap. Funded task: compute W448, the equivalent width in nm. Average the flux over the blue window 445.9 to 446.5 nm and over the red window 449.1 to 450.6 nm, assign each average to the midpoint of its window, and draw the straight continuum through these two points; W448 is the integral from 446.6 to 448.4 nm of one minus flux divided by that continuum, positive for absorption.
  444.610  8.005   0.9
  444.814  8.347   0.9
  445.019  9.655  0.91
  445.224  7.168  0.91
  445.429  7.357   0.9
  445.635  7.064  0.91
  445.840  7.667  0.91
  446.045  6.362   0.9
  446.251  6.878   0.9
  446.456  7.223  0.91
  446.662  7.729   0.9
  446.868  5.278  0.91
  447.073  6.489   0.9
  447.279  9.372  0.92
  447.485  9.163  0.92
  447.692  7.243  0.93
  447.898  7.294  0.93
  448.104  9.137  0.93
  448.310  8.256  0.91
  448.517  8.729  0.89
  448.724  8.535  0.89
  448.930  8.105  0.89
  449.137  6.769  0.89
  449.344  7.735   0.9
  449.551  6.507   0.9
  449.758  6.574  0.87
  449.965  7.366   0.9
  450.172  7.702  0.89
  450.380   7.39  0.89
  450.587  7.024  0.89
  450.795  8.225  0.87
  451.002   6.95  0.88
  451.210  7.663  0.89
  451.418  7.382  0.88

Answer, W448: -0.21 nm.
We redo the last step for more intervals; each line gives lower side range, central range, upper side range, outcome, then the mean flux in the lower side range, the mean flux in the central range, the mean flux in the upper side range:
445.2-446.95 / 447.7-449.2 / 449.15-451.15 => -0.20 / 6.98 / 8.1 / 7.26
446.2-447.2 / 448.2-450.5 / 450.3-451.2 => -0.13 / 6.78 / 7.61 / 7.43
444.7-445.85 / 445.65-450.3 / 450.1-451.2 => 0.08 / 7.9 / 7.54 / 7.47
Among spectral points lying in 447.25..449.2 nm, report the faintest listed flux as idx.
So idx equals 6.769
